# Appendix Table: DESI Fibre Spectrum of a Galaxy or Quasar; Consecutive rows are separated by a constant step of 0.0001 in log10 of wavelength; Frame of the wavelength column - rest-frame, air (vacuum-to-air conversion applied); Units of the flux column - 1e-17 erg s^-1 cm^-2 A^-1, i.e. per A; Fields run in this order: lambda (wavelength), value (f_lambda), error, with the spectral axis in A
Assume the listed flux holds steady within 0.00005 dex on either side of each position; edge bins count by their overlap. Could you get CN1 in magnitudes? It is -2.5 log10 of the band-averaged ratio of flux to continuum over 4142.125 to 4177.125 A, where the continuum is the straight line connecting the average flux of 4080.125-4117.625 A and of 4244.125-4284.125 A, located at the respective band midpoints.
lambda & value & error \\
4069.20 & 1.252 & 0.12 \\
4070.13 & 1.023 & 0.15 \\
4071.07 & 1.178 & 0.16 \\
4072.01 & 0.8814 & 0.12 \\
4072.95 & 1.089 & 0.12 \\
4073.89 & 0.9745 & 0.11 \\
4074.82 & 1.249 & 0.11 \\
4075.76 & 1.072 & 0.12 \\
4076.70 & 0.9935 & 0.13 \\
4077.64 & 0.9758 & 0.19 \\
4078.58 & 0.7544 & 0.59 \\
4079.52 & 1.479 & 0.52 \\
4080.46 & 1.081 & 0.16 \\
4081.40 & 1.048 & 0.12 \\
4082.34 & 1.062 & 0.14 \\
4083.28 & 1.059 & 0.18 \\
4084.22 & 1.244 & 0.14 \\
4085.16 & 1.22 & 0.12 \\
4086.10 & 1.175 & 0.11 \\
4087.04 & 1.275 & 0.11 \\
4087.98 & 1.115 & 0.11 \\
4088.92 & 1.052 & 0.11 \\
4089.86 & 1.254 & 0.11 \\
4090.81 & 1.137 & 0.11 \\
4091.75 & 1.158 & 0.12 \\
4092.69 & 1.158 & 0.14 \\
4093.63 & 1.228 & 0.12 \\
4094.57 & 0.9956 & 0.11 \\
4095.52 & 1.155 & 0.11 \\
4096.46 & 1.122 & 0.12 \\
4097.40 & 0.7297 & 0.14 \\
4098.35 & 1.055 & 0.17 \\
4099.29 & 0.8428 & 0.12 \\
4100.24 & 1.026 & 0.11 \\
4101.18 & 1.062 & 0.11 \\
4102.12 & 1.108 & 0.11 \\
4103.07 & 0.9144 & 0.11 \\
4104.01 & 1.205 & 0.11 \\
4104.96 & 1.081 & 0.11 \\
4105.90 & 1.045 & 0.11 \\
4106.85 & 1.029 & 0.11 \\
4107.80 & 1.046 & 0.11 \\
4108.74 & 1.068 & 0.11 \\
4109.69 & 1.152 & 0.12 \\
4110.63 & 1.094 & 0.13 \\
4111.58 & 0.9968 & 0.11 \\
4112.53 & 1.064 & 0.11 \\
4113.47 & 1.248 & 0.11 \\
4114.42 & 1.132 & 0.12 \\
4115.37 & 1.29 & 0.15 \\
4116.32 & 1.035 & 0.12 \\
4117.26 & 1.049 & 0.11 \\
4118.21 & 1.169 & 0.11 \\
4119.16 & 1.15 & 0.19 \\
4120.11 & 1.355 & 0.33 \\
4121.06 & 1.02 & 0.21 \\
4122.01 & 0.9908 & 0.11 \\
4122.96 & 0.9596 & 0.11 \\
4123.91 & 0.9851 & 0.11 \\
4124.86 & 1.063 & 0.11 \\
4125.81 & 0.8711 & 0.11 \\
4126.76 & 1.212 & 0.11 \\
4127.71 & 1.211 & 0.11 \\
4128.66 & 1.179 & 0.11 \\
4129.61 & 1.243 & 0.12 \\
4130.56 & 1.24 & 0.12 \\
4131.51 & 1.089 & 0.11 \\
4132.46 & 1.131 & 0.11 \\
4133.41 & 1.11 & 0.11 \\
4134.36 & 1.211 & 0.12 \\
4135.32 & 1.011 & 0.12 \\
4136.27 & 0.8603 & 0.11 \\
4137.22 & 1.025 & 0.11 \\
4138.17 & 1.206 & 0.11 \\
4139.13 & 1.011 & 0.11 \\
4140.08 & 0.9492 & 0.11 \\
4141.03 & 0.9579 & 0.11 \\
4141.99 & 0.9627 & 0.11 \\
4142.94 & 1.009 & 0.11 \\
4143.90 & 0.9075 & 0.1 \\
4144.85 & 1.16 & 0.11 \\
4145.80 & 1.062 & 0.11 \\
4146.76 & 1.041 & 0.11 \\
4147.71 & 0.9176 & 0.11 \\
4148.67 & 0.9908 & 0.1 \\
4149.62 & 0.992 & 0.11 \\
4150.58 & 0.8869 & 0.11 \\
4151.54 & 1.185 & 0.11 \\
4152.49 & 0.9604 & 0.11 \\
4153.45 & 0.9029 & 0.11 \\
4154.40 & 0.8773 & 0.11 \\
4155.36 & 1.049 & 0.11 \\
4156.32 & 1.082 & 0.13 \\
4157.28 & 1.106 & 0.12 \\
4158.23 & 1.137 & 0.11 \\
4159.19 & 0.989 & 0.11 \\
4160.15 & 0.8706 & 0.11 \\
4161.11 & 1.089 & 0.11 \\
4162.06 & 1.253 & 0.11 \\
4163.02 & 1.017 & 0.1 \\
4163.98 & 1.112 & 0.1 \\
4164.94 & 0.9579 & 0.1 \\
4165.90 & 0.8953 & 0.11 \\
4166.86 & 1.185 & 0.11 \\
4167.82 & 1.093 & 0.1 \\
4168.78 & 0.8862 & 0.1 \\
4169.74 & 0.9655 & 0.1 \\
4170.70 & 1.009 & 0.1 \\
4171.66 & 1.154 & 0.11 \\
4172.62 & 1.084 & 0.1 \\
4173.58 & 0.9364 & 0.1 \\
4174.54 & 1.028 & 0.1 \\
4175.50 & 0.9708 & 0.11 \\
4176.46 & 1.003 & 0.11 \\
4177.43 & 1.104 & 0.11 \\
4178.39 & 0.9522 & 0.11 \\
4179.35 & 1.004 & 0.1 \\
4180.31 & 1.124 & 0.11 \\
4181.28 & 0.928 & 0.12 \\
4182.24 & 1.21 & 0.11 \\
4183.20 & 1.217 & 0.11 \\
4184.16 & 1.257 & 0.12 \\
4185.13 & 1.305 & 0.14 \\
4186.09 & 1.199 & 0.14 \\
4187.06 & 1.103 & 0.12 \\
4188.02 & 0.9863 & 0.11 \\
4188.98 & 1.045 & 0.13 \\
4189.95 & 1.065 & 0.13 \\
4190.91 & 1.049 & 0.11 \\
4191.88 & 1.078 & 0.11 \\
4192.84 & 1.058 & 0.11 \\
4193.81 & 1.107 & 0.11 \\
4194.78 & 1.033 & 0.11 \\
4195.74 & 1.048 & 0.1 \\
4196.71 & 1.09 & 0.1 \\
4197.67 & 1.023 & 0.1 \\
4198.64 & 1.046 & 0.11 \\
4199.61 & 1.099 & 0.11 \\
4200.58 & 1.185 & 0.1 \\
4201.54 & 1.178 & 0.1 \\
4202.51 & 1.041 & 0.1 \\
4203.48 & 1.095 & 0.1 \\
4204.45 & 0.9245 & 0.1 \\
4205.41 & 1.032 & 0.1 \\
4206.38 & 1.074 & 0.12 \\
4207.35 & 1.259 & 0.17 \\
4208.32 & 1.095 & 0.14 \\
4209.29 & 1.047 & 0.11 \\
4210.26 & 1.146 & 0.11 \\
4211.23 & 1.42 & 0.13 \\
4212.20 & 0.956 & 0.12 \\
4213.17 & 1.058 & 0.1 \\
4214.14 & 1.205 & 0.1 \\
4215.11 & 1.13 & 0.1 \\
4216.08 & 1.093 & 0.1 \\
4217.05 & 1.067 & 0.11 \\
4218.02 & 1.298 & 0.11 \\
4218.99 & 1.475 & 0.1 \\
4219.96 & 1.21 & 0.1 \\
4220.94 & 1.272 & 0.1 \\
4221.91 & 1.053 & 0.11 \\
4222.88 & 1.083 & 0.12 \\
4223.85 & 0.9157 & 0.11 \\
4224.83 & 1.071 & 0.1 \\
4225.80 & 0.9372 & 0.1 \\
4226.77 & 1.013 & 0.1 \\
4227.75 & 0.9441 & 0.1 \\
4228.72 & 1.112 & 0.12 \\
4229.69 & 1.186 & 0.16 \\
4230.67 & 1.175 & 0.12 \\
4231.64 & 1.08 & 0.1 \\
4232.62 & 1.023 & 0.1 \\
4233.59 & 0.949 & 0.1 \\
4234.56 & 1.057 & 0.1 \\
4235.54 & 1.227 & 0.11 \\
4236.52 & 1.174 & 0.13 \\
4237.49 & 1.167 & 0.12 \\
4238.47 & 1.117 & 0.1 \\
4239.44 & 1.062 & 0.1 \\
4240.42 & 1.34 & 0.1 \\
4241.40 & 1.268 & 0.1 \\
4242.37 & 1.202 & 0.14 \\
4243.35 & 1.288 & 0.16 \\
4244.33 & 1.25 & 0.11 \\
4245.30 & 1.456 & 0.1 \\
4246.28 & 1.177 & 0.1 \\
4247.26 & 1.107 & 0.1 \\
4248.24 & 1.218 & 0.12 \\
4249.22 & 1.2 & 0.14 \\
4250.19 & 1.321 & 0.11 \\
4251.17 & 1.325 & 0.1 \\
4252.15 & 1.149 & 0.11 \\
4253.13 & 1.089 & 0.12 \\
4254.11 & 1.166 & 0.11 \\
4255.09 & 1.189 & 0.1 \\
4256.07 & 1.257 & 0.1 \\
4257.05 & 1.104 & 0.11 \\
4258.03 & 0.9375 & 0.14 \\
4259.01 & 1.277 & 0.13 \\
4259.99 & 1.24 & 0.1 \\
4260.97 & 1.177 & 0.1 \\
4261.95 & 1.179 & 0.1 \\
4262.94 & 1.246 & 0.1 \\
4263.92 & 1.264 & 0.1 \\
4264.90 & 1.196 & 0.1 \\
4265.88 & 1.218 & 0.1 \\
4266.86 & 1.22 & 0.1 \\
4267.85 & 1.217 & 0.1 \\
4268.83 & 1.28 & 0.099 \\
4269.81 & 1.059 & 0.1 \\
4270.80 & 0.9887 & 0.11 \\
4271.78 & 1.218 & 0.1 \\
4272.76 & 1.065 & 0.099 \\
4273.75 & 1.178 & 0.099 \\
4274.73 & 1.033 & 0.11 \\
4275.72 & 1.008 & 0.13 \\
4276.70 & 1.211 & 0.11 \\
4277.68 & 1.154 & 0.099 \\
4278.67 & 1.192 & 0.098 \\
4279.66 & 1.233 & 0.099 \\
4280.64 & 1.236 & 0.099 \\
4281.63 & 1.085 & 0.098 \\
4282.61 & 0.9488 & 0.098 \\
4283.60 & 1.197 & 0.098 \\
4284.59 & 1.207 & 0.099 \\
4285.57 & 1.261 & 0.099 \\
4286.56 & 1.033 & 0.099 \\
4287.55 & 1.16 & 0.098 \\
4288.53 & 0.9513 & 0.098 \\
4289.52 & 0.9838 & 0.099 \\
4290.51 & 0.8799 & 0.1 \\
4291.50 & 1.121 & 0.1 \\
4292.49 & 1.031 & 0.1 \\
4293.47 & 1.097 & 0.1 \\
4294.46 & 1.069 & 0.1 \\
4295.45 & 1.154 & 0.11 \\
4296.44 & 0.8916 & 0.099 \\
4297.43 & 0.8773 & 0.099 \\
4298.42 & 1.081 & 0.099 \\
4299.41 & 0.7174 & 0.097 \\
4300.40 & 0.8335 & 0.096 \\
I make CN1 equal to 0.11 mag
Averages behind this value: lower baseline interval 1.1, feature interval 1.02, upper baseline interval 1.18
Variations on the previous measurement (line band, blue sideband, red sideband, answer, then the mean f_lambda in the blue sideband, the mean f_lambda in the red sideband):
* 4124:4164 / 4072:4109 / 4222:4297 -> 0.05 mag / 1.08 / 1.14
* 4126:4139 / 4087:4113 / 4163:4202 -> -0.05 mag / 1.07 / 1.07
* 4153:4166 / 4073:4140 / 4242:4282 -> 0.10 mag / 1.09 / 1.19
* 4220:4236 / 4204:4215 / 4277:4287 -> 0.05 mag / 1.11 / 1.16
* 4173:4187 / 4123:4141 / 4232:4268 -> 0.04 mag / 1.08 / 1.19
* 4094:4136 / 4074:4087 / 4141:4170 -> -0.02 mag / 1.11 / 1.02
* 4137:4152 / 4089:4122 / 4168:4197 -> 0.07 mag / 1.09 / 1.07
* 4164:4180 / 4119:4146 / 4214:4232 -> 0.08 mag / 1.07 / 1.12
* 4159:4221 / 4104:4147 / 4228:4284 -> 0.04 mag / 1.08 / 1.17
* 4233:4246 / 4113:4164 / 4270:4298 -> -0.11 mag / 1.06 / 1.09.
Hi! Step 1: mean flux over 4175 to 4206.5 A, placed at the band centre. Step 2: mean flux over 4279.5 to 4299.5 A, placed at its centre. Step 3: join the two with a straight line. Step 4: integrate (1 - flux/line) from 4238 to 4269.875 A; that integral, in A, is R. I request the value -4.2 A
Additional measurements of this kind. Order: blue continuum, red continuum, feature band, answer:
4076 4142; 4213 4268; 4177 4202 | 0.9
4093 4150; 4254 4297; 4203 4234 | 0.0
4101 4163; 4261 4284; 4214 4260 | -1.0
